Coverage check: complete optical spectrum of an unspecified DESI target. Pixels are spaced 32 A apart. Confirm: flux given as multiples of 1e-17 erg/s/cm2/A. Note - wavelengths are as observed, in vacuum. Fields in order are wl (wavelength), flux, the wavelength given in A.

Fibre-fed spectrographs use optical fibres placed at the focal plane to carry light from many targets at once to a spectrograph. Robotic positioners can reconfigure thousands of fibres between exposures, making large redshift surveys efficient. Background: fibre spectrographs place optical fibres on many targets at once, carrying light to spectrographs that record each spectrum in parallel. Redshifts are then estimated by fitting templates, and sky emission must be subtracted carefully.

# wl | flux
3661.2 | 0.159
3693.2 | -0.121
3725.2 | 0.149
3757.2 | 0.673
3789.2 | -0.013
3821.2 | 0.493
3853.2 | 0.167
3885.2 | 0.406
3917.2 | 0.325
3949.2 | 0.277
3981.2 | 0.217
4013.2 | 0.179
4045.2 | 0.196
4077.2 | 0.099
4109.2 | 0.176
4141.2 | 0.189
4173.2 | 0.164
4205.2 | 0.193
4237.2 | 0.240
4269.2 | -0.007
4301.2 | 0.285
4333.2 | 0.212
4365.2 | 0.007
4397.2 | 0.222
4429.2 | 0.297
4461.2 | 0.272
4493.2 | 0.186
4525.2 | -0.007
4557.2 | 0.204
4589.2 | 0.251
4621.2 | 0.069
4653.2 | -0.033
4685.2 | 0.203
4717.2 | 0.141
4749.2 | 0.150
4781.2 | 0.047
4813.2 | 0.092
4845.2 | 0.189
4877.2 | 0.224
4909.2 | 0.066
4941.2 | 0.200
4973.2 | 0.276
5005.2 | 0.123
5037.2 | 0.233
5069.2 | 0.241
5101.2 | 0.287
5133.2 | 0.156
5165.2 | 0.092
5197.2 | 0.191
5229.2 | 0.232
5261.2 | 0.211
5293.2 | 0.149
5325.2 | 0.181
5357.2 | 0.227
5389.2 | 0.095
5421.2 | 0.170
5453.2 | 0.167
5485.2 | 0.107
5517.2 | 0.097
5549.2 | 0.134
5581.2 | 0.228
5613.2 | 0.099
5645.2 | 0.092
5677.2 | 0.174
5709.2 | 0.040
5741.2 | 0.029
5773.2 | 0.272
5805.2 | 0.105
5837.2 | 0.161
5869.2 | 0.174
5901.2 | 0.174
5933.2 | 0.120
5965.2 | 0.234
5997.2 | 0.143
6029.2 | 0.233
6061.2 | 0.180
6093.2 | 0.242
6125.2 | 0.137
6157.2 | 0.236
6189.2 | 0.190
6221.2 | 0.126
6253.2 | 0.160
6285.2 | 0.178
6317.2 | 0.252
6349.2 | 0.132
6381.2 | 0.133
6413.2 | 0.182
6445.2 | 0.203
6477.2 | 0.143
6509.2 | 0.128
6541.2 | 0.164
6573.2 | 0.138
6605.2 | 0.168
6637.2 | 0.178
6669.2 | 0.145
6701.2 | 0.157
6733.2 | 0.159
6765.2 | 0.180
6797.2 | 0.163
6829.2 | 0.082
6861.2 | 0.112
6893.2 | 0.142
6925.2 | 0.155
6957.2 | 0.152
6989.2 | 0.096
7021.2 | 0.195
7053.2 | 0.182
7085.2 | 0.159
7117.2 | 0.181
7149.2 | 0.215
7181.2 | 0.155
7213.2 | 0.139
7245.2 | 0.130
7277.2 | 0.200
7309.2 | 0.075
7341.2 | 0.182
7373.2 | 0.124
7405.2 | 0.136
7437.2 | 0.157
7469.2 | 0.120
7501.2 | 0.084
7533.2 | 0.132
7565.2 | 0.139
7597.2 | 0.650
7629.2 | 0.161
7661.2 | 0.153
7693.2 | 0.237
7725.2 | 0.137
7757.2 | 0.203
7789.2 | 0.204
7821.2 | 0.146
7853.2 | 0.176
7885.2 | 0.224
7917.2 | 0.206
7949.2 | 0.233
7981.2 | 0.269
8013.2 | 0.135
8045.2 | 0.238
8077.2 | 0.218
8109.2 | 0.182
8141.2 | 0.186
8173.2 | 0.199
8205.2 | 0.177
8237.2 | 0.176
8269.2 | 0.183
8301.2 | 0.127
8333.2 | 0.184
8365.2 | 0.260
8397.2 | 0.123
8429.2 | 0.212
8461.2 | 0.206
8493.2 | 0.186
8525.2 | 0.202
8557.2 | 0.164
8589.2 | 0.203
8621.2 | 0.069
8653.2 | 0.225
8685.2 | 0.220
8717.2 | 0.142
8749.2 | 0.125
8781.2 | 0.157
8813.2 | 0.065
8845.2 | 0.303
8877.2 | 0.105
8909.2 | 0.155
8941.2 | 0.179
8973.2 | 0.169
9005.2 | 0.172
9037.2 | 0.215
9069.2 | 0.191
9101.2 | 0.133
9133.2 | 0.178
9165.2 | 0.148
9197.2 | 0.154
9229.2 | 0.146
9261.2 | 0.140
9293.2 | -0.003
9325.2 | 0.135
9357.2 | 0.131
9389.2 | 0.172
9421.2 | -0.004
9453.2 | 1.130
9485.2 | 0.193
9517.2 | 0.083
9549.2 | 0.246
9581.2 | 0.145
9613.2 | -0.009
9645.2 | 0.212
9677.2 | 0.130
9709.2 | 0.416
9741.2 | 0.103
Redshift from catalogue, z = 1.036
